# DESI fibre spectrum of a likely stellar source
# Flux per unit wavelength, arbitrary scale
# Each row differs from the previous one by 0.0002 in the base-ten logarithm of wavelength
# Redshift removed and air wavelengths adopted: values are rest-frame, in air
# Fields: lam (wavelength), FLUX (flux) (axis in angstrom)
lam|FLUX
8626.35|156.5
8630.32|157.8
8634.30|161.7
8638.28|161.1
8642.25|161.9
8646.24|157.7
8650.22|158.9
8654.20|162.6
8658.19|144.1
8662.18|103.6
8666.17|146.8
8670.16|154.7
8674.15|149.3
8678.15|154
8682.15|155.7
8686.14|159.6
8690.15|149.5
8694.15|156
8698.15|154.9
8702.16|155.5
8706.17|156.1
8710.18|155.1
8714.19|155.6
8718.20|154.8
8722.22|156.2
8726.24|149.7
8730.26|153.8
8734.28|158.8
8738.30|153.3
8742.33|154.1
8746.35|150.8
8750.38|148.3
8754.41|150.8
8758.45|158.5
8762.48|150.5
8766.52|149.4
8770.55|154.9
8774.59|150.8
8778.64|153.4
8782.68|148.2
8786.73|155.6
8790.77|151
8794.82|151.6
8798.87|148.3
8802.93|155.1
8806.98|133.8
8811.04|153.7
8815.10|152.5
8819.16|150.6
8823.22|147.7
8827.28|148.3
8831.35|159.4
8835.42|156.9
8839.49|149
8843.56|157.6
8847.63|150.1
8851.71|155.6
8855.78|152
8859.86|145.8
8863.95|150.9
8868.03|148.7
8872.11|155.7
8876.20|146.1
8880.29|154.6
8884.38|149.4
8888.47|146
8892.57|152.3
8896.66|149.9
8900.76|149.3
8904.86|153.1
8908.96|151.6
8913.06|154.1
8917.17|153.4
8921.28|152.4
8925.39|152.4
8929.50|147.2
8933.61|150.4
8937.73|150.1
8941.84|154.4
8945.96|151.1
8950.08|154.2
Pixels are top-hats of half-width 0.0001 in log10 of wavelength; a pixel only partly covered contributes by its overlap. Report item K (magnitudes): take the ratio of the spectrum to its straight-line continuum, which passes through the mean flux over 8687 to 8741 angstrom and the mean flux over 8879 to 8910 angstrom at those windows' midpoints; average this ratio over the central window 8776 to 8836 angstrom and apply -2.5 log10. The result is 0.01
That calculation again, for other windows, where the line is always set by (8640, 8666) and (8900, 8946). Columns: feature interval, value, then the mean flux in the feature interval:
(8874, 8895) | 0.01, 150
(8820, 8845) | -0.02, 153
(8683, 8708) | -0.05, 155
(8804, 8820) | 0.02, 148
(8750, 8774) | -0.02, 152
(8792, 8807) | 0.01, 149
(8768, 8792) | -0.02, 152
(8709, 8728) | -0.04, 154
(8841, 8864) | -0.01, 152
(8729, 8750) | -0.03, 154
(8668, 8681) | -0.03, 153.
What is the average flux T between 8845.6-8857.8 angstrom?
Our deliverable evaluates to 153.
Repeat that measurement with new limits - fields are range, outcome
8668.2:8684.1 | 153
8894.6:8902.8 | 150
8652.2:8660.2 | 153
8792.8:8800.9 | 150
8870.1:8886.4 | 151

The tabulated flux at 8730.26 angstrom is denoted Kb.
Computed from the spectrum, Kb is 153.8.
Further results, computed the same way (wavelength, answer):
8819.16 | 150.6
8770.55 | 154.9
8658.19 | 144.1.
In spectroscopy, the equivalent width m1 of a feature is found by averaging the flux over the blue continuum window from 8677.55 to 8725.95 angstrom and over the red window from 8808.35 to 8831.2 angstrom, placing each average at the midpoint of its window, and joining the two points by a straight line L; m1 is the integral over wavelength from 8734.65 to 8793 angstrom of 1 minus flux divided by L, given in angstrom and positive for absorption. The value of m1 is 0.20 angstrom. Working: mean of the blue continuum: 155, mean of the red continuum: 151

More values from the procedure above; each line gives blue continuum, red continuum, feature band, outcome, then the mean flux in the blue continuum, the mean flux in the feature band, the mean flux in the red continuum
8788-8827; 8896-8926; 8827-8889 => -0.5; 149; 152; 152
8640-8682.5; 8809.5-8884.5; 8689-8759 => -1.6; 150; 154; 152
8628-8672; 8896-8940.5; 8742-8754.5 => 0.1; 152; 151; 151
